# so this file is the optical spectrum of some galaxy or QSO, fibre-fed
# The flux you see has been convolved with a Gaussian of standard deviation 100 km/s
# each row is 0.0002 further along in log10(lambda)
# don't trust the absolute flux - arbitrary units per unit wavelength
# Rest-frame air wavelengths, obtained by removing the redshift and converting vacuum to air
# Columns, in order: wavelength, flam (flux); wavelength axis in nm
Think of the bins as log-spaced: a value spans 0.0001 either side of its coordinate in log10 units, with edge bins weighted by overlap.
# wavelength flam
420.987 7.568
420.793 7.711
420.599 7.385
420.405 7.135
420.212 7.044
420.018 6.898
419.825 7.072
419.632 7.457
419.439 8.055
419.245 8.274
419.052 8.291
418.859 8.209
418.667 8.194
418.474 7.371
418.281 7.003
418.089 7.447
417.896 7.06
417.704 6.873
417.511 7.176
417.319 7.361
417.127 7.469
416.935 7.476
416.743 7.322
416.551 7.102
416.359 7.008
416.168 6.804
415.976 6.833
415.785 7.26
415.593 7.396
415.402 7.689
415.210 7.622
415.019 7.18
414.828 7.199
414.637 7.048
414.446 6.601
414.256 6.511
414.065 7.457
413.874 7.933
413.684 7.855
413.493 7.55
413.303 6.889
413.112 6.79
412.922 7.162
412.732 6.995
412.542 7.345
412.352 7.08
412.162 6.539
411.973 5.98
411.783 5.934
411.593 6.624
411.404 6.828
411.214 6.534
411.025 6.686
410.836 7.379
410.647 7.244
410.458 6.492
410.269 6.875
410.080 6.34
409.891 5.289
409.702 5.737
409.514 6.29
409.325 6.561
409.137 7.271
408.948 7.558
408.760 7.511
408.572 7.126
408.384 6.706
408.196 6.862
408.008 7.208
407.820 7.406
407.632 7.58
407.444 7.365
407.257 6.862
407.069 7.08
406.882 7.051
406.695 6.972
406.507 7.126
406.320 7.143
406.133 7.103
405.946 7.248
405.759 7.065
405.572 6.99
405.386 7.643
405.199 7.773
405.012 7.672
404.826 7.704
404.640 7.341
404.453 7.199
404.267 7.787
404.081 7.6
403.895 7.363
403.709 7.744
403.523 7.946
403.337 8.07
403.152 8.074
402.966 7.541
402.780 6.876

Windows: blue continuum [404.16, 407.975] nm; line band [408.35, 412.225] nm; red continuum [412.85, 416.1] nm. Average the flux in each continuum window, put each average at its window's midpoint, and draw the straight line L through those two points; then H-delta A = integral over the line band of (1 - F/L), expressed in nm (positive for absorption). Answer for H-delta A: 0.33 nm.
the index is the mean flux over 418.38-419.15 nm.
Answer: 8.02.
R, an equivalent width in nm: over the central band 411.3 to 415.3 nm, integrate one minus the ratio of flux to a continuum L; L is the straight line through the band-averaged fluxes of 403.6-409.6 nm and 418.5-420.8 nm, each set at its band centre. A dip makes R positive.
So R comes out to 0.24 nm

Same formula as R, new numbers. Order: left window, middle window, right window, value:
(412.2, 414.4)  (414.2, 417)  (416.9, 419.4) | 0.088 nm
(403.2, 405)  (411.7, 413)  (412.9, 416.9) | 0.105 nm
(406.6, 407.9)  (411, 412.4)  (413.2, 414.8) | 0.138 nm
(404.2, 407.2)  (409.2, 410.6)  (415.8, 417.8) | 0.185 nm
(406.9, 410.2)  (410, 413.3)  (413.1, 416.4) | 0.132 nm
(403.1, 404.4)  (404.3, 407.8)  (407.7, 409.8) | 0.049 nm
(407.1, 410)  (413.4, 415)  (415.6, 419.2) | -0.016 nm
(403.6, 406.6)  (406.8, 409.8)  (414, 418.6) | 0.138 nm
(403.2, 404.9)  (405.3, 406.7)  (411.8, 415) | 0.066 nm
